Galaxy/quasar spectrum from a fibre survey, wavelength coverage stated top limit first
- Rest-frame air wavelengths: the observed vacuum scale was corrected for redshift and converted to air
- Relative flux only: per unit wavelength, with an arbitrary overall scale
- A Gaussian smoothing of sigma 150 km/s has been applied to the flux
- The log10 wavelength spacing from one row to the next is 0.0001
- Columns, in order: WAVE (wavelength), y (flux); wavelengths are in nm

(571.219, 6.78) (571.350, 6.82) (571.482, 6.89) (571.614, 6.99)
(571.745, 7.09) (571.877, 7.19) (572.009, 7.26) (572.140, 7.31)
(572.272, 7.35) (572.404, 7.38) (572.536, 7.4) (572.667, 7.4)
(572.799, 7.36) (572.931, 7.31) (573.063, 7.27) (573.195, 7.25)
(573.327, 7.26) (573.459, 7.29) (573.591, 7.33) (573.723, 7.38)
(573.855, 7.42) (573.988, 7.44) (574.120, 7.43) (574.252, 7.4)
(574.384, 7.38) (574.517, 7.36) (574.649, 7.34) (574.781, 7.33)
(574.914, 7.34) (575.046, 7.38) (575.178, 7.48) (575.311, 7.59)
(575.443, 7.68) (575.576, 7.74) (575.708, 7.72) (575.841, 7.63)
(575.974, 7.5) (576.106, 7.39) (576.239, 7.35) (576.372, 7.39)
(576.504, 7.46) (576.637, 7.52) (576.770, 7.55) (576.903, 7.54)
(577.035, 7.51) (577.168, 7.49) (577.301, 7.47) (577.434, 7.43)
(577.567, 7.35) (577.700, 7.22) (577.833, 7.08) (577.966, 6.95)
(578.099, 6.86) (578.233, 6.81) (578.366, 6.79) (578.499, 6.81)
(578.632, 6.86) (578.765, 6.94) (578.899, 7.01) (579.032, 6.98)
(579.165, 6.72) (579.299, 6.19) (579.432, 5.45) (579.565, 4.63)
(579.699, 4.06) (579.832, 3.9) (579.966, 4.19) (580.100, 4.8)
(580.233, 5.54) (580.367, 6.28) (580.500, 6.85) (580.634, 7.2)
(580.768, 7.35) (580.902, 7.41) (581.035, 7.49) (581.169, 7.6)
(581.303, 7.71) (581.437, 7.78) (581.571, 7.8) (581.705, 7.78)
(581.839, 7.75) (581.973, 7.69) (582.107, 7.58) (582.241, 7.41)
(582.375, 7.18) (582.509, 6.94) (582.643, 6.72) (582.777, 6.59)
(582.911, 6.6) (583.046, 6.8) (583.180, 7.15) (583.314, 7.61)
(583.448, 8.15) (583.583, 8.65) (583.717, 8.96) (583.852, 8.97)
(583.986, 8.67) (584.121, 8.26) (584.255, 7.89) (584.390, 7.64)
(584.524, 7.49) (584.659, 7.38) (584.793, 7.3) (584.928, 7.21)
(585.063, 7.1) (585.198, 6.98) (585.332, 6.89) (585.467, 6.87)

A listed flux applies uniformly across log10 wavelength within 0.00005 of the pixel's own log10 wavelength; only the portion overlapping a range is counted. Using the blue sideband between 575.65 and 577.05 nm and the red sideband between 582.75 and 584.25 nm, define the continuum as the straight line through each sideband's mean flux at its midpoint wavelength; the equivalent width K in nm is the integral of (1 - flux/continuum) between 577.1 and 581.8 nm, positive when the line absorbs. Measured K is 0.621 nm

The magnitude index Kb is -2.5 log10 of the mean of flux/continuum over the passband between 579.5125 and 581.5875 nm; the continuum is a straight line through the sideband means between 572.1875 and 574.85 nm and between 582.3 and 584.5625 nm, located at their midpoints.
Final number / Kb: 0.21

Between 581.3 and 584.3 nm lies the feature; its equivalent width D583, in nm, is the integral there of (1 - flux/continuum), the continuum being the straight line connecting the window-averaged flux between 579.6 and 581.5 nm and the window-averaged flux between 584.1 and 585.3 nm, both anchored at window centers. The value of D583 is -0.34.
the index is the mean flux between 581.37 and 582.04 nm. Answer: 7.76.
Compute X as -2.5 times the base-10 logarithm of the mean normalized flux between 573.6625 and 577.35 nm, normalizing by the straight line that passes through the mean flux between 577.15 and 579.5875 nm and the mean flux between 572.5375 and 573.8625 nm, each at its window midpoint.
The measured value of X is -0.06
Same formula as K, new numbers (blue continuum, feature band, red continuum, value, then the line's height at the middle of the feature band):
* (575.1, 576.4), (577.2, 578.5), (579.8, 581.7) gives 0.01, 7.17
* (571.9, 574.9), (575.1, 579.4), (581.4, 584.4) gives 0.14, 7.48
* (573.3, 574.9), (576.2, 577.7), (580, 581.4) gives -0.07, 7.11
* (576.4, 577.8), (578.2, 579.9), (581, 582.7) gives 0.32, 7.47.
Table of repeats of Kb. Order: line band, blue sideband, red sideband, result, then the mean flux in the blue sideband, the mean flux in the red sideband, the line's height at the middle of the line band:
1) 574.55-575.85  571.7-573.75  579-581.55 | -0.085 mag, 7.3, 6.24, 6.95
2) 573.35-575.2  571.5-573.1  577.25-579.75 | -0.047 mag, 7.27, 6.62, 7.06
